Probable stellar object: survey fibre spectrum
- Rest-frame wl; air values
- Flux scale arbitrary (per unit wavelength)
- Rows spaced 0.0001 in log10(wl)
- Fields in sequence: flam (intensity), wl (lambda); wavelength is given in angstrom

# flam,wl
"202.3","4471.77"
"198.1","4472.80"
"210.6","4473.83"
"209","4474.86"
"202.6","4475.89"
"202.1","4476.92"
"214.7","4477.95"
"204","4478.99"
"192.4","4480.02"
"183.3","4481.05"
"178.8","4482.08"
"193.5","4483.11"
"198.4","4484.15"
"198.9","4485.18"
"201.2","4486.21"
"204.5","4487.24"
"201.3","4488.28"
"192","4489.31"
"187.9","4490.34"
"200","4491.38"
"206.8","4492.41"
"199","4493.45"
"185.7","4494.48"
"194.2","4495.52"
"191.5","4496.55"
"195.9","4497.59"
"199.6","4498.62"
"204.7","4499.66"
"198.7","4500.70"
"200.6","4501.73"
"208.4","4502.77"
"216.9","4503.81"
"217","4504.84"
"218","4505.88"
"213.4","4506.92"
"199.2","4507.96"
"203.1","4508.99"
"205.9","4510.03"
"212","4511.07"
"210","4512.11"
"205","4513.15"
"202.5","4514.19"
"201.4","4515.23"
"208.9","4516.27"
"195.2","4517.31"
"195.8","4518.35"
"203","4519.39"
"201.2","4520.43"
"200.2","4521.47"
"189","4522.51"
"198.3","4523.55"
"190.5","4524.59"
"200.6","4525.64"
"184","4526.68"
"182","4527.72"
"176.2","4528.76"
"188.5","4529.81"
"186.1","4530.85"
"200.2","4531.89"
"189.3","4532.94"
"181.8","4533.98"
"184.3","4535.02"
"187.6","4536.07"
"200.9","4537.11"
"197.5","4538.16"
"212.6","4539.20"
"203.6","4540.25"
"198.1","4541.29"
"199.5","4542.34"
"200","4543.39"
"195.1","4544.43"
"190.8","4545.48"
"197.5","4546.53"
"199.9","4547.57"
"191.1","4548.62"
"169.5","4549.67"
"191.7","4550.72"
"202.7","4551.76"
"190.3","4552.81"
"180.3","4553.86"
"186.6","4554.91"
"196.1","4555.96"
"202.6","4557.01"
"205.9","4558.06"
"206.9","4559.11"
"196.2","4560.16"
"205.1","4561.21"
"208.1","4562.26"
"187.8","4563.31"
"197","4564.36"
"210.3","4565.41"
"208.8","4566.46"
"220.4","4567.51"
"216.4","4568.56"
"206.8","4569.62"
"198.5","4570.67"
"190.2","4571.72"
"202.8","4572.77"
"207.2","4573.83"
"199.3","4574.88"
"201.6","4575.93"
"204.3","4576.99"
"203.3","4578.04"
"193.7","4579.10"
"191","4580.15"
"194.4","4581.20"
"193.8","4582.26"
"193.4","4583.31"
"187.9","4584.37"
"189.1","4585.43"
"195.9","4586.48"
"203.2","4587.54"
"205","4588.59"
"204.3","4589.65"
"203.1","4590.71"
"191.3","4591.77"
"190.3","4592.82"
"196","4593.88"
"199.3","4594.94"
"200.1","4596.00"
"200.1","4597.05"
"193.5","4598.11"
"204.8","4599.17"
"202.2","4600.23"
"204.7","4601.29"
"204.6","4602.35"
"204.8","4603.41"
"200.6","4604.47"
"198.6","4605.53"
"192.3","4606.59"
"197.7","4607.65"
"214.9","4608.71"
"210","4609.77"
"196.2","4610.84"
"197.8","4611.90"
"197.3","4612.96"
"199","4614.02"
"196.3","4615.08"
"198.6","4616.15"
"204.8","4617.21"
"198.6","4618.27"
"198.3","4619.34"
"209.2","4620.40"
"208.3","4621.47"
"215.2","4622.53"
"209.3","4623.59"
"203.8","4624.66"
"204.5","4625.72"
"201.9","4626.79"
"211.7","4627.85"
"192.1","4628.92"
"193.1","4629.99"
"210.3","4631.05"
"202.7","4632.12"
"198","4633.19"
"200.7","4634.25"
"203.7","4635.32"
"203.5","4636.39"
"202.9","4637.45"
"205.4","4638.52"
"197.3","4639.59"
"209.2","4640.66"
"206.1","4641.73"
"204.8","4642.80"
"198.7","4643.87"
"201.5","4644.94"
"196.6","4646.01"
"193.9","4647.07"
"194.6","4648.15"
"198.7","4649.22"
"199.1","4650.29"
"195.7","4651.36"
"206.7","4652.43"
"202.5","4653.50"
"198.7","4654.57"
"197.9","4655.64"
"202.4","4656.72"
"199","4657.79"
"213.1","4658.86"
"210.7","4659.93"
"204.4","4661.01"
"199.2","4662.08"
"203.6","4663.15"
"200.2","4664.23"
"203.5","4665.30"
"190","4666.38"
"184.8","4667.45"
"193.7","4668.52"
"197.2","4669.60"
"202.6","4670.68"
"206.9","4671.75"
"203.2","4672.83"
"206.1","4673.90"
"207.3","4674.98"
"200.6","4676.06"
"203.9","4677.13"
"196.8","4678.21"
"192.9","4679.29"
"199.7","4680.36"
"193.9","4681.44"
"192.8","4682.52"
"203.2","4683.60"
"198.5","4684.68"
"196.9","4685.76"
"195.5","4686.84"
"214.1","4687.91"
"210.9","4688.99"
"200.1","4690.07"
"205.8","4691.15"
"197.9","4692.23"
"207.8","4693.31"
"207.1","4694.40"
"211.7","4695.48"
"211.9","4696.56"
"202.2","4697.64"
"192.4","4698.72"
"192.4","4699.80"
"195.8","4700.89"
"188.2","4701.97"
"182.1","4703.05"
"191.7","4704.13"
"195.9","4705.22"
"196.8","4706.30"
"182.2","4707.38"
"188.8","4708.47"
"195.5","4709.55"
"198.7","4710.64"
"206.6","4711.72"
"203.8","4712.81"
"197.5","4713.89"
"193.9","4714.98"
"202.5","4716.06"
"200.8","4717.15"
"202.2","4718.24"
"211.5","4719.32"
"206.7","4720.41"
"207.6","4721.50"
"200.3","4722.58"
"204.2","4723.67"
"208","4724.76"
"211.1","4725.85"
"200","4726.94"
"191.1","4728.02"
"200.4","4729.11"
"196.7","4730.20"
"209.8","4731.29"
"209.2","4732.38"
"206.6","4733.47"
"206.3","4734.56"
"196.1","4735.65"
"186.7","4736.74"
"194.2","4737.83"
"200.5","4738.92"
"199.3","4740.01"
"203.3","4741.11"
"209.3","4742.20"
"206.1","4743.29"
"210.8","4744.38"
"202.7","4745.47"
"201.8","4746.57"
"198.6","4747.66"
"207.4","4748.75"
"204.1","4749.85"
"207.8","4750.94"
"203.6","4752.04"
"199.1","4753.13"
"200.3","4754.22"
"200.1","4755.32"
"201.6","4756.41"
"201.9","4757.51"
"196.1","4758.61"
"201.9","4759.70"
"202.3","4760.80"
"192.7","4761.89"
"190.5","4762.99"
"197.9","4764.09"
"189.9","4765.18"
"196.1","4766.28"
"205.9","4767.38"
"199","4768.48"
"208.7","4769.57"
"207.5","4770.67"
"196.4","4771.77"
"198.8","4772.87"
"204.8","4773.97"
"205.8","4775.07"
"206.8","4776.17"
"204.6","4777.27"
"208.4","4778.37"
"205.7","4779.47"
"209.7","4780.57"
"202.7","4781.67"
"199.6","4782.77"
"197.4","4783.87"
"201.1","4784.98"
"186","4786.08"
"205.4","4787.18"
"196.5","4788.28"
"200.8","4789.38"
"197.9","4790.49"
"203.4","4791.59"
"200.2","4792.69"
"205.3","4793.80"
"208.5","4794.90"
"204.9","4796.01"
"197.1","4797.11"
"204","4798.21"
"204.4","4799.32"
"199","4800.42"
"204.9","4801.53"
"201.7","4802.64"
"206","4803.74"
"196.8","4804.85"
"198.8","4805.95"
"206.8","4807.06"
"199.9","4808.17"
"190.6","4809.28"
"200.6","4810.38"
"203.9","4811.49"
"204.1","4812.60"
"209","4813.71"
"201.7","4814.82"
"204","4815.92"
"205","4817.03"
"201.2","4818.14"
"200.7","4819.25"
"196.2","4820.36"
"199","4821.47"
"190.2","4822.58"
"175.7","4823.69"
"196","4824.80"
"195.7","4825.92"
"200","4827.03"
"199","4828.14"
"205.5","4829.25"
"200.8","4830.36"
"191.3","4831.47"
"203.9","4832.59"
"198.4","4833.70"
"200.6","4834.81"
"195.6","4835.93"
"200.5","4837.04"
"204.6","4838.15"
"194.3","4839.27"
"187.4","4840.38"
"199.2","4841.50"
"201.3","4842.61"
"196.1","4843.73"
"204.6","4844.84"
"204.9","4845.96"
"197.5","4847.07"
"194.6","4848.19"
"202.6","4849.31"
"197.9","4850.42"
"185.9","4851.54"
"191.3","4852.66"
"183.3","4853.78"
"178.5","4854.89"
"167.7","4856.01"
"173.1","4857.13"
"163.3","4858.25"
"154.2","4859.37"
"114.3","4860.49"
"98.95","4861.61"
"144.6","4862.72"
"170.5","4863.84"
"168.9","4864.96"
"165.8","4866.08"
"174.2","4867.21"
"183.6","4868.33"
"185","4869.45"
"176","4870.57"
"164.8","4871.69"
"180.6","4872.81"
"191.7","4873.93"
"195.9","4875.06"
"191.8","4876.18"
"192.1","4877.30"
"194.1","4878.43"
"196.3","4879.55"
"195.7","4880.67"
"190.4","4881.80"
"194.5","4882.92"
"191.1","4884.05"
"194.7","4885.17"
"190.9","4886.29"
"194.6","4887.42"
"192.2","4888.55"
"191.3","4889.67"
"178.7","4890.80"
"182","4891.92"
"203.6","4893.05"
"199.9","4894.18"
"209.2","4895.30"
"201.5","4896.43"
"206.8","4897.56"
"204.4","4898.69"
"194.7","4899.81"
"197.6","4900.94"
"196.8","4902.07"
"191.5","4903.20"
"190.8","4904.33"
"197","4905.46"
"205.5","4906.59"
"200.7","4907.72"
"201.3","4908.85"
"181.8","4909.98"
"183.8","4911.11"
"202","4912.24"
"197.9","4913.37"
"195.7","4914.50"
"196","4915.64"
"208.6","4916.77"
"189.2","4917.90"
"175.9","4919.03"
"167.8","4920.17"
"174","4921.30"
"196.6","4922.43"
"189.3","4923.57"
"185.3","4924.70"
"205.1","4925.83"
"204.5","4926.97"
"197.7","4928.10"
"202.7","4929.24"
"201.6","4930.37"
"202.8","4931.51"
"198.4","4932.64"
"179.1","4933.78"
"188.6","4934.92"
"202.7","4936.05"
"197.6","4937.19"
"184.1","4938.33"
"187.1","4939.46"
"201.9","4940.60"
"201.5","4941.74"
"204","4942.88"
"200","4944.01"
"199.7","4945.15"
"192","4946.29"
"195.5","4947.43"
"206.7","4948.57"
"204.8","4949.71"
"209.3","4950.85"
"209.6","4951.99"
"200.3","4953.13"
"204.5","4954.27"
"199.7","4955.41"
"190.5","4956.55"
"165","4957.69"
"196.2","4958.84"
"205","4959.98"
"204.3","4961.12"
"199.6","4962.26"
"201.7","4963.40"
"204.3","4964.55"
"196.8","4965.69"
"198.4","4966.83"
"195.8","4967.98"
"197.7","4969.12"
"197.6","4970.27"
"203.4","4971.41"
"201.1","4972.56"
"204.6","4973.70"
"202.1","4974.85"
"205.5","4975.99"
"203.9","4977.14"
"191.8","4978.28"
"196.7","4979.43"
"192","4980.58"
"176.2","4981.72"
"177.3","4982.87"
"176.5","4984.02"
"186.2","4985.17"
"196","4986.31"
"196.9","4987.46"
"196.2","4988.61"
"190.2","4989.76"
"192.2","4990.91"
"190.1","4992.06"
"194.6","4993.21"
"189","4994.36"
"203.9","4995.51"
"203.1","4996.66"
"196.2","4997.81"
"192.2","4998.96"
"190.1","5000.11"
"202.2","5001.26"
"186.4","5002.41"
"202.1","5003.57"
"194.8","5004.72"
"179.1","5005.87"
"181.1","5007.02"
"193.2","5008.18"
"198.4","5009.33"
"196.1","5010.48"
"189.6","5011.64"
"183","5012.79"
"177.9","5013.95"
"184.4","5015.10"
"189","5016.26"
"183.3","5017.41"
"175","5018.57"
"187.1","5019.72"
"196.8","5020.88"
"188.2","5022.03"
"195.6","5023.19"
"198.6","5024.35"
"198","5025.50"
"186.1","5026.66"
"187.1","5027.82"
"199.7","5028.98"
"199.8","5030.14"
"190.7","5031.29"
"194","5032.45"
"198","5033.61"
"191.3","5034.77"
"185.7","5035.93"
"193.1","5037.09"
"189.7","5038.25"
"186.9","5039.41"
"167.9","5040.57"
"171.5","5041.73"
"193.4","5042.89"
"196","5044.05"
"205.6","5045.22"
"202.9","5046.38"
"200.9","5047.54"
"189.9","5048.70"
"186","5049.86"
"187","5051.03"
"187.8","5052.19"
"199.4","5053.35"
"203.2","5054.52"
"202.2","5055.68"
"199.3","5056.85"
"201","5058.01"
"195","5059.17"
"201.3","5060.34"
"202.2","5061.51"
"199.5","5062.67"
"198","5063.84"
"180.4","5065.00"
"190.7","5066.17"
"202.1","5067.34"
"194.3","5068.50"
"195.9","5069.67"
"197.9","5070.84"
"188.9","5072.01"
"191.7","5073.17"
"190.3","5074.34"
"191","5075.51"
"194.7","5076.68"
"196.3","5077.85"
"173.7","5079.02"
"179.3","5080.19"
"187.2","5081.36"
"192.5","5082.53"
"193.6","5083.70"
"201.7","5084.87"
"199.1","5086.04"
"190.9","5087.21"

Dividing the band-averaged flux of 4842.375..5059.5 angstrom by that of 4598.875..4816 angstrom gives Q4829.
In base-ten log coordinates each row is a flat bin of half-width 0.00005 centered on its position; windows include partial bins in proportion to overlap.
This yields 0.95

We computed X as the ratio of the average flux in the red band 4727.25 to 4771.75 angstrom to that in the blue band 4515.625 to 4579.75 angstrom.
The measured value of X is 1.0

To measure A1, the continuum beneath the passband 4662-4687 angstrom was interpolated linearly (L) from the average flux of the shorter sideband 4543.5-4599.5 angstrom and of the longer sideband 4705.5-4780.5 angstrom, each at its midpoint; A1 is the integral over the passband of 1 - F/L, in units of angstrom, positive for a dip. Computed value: 0.15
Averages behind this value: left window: 198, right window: 201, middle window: 199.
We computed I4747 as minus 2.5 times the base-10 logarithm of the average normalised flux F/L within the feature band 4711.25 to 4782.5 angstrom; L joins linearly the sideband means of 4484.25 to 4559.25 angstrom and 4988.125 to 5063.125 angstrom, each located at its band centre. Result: -0.04 mag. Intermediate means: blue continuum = 198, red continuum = 192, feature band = 202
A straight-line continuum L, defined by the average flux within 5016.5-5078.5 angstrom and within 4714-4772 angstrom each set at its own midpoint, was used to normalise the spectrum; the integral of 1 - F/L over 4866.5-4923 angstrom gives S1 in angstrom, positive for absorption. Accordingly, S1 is 1.6 angstrom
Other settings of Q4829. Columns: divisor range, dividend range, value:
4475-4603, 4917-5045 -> 0.97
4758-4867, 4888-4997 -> 1.01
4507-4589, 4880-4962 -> 0.99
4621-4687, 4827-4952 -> 0.95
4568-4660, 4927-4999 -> 0.98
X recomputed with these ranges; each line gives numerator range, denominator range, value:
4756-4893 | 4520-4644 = 0.97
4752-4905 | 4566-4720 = 0.97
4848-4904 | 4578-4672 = 0.92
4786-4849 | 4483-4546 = 1.01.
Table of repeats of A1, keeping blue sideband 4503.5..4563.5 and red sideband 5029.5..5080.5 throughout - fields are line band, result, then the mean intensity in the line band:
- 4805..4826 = -0.41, 199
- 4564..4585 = -0.40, 201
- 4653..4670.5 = -0.32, 200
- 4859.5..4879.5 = 2.48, 171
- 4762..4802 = -1.24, 201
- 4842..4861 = 1.13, 183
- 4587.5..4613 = -0.45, 201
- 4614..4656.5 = -1.12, 202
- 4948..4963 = -0.45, 200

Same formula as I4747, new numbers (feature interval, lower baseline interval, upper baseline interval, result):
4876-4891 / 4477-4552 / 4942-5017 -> 0.019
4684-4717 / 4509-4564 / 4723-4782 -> 0.009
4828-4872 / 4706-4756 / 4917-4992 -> 0.087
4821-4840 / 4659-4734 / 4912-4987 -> 0.005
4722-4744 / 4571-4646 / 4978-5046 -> -0.025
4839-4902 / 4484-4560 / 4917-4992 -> 0.059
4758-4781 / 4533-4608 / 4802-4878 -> -0.055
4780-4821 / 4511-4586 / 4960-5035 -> -0.035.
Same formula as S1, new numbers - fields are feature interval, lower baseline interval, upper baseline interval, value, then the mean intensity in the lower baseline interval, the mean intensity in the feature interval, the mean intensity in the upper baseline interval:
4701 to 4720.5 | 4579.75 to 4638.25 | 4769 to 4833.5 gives 0.4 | 201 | 197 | 201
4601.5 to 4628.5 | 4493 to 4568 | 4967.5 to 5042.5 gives -0.8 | 198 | 203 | 192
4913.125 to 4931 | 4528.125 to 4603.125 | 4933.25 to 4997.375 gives 0.3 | 197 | 193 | 196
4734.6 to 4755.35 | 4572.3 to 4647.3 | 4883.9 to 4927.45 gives -0.4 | 201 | 202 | 194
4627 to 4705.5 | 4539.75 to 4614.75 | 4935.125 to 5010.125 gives -0.9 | 199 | 201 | 196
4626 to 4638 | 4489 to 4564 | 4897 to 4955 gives -0.3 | 198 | 202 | 196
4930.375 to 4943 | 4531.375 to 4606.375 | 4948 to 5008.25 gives 0.0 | 198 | 195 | 196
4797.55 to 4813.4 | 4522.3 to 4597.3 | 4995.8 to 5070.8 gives -0.6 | 197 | 202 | 193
